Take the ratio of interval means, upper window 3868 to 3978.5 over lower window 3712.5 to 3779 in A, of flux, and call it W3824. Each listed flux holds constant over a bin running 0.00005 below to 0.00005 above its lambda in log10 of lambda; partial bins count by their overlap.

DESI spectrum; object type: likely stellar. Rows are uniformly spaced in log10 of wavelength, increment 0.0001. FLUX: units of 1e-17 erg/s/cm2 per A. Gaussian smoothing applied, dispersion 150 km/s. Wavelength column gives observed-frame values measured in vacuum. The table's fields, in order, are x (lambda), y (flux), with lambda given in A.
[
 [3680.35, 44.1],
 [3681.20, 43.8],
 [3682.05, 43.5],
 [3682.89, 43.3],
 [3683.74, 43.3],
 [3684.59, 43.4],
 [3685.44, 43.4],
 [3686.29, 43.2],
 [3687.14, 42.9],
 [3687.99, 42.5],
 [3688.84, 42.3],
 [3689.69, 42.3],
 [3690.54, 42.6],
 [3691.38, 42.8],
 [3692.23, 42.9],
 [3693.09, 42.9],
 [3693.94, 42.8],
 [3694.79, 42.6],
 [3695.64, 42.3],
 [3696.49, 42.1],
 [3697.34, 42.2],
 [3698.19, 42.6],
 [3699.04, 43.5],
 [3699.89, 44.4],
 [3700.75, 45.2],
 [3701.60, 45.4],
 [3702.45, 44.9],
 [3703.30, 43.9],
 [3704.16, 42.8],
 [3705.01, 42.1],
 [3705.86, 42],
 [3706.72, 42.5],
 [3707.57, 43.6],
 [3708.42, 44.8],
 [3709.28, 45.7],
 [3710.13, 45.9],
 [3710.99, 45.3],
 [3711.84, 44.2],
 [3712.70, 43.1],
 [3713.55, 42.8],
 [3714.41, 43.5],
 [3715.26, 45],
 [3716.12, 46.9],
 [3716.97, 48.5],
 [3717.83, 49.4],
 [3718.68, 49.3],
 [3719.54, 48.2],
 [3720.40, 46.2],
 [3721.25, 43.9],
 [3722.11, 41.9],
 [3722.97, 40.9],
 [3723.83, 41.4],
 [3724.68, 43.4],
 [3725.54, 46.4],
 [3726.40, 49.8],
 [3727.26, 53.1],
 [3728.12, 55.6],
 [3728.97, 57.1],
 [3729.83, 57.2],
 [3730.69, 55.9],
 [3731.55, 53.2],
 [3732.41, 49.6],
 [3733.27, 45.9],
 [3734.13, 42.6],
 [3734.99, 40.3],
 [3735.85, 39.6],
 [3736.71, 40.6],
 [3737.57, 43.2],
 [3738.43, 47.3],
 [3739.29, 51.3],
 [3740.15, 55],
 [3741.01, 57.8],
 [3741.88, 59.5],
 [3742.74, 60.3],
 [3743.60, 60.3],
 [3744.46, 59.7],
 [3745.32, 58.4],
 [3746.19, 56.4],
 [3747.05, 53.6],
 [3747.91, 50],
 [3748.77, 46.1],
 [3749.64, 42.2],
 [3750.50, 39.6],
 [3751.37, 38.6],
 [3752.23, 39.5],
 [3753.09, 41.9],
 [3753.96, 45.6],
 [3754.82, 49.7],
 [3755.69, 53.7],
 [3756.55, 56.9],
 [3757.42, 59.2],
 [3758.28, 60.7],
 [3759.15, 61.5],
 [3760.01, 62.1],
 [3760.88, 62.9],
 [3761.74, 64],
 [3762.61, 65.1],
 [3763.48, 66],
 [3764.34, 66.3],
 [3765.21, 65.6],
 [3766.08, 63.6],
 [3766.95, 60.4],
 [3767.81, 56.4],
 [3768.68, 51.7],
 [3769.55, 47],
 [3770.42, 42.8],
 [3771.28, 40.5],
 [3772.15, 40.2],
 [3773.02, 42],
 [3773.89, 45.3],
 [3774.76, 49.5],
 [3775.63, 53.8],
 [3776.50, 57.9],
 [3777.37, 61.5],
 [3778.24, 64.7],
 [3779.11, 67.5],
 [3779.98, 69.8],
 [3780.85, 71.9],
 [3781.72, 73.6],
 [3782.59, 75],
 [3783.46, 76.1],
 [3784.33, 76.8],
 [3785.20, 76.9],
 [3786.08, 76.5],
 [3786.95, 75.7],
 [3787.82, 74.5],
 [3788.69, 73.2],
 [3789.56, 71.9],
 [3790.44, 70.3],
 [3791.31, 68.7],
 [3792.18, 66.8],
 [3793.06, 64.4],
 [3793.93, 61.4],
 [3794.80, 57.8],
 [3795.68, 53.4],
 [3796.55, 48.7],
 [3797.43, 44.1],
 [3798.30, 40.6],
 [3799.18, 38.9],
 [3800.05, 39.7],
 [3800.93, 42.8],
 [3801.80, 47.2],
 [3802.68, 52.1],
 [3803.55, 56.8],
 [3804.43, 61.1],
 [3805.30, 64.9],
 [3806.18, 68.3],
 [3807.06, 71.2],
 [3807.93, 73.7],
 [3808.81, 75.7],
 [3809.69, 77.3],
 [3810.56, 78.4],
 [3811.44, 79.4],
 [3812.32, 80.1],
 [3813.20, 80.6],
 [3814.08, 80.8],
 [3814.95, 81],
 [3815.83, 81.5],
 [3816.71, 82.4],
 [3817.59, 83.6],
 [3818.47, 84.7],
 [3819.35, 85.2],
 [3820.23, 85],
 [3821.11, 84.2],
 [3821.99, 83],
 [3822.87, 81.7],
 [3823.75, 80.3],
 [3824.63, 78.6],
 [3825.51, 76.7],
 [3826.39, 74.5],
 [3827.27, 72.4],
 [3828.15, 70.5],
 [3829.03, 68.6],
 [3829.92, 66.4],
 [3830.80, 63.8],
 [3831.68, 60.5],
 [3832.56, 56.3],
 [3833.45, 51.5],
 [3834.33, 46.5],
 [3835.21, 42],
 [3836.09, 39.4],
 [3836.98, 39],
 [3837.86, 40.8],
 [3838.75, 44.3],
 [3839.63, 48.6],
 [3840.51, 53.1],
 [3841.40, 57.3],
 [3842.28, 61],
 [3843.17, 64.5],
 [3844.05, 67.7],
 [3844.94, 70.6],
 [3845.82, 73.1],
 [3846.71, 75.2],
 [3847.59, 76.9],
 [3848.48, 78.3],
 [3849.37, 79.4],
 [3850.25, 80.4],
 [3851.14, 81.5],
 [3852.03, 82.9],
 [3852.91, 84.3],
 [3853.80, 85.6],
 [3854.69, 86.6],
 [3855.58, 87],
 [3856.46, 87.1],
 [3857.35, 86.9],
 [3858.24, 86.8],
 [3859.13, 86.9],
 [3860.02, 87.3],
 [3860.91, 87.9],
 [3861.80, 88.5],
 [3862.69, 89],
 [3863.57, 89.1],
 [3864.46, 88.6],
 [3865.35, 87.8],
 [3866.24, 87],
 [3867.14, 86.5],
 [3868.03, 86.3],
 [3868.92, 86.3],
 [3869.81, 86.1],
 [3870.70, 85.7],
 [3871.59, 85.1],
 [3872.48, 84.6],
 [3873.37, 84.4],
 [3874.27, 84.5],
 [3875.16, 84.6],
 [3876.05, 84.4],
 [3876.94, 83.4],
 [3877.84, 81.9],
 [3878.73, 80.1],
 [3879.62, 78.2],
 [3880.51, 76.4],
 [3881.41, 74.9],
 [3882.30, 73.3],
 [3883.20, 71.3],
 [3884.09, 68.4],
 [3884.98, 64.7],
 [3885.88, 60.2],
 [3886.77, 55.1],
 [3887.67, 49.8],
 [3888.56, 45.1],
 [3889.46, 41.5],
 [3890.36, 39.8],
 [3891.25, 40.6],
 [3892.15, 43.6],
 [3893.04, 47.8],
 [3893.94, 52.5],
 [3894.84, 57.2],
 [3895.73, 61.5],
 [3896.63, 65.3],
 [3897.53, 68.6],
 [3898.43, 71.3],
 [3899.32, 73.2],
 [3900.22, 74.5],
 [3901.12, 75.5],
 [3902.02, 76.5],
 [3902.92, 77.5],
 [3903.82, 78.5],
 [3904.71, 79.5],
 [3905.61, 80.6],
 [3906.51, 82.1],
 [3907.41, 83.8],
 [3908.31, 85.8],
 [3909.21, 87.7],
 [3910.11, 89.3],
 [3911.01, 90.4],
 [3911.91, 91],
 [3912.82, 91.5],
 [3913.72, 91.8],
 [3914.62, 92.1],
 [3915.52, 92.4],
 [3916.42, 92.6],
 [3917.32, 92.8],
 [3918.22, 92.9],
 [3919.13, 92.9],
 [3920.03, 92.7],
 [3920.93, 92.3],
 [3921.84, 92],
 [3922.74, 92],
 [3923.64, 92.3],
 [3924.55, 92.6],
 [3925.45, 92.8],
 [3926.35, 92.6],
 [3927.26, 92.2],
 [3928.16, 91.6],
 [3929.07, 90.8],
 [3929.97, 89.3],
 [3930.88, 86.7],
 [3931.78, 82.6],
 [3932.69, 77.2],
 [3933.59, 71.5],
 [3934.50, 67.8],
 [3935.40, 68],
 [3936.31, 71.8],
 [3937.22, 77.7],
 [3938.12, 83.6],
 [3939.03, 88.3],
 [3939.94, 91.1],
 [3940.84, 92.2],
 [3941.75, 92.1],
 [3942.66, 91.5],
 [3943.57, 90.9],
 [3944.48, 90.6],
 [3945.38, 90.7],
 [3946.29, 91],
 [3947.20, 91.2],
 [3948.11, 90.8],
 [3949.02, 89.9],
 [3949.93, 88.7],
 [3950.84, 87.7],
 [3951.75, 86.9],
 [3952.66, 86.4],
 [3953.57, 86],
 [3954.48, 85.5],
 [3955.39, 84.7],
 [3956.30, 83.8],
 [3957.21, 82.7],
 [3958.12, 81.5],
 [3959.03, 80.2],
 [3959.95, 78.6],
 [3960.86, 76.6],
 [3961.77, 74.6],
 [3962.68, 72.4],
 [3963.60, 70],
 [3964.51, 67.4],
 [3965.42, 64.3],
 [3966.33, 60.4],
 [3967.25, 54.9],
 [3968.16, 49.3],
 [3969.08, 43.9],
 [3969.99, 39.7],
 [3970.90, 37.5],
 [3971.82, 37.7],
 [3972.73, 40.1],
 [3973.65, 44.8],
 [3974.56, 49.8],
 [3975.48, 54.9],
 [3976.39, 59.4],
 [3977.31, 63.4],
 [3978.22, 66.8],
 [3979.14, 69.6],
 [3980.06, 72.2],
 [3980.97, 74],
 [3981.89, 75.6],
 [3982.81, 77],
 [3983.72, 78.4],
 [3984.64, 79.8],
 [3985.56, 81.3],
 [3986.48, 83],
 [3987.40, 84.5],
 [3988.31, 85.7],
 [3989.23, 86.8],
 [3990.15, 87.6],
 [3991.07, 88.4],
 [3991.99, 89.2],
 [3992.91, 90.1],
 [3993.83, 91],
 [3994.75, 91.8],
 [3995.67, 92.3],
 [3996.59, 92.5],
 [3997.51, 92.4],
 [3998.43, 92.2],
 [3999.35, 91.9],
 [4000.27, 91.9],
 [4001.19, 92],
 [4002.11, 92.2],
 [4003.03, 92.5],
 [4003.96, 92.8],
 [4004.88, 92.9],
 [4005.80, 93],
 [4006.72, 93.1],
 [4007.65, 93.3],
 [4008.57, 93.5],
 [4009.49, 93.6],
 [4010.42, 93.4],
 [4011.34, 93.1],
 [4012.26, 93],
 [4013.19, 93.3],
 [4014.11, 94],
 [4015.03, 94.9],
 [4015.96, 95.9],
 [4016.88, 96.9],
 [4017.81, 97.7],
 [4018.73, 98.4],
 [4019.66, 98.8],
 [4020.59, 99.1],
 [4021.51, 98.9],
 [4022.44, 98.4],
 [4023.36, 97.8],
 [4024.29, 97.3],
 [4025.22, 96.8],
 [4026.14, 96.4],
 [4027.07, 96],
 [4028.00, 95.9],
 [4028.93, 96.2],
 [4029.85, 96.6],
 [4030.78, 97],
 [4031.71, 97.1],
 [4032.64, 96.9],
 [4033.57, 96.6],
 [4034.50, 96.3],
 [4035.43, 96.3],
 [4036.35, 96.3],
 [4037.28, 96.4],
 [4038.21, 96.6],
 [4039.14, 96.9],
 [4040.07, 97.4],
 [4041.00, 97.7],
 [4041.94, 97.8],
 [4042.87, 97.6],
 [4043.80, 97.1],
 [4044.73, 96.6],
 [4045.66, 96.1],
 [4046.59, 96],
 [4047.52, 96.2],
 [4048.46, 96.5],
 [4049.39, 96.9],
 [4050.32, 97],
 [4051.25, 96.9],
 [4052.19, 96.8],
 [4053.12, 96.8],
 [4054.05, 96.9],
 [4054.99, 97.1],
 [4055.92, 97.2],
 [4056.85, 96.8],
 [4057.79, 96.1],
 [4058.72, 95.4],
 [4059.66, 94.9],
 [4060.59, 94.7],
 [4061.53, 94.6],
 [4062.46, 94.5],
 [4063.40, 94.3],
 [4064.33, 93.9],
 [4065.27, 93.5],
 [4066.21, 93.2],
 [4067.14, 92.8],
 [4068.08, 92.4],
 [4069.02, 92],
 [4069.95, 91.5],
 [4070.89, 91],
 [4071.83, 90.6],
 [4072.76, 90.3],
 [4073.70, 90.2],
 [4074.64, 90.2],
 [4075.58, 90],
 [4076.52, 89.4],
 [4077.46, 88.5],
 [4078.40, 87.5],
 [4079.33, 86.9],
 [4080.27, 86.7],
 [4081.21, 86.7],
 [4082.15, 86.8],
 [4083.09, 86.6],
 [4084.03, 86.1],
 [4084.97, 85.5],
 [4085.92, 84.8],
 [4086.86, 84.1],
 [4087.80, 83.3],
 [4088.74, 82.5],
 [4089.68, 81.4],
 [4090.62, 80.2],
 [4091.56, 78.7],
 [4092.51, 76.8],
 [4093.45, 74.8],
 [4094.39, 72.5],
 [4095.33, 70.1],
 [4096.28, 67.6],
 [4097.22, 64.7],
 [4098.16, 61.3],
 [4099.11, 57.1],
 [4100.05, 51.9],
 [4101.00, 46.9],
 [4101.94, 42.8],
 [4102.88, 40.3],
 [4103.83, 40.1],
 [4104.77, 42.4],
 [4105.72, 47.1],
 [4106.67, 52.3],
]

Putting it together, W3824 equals 1.5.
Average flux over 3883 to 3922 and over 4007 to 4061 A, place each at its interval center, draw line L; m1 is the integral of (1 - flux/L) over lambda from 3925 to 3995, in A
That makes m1 5.0 A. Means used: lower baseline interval 73.7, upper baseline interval 96.3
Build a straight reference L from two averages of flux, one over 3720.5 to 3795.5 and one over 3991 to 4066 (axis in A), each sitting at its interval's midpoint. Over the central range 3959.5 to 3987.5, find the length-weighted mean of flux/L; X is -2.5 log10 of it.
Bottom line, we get 0.343 mag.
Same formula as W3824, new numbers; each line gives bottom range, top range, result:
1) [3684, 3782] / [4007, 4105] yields 1.79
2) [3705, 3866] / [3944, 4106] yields 1.37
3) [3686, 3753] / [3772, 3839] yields 1.41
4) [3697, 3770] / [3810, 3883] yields 1.53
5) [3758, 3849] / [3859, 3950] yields 1.25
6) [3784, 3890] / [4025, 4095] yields 1.29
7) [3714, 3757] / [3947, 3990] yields 1.46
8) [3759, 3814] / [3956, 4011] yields 1.23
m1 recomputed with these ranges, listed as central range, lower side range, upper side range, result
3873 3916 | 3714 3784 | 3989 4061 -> 1.5 A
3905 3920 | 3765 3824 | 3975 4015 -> -2.3 A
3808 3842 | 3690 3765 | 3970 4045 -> -3.8 A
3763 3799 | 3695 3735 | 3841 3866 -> 0.8 A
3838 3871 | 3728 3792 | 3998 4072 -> -3.9 A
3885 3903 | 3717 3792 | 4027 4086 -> 3.6 A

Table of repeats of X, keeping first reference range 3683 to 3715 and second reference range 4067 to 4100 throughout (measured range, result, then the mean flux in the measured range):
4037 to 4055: -0.23 mag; 96.8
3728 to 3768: -0.11 mag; 53.6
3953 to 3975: 0.09 mag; 64.5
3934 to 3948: -0.25 mag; 85.3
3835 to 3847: 0.05 mag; 55.5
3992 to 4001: -0.24 mag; 91.7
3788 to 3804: -0.05 mag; 55.8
